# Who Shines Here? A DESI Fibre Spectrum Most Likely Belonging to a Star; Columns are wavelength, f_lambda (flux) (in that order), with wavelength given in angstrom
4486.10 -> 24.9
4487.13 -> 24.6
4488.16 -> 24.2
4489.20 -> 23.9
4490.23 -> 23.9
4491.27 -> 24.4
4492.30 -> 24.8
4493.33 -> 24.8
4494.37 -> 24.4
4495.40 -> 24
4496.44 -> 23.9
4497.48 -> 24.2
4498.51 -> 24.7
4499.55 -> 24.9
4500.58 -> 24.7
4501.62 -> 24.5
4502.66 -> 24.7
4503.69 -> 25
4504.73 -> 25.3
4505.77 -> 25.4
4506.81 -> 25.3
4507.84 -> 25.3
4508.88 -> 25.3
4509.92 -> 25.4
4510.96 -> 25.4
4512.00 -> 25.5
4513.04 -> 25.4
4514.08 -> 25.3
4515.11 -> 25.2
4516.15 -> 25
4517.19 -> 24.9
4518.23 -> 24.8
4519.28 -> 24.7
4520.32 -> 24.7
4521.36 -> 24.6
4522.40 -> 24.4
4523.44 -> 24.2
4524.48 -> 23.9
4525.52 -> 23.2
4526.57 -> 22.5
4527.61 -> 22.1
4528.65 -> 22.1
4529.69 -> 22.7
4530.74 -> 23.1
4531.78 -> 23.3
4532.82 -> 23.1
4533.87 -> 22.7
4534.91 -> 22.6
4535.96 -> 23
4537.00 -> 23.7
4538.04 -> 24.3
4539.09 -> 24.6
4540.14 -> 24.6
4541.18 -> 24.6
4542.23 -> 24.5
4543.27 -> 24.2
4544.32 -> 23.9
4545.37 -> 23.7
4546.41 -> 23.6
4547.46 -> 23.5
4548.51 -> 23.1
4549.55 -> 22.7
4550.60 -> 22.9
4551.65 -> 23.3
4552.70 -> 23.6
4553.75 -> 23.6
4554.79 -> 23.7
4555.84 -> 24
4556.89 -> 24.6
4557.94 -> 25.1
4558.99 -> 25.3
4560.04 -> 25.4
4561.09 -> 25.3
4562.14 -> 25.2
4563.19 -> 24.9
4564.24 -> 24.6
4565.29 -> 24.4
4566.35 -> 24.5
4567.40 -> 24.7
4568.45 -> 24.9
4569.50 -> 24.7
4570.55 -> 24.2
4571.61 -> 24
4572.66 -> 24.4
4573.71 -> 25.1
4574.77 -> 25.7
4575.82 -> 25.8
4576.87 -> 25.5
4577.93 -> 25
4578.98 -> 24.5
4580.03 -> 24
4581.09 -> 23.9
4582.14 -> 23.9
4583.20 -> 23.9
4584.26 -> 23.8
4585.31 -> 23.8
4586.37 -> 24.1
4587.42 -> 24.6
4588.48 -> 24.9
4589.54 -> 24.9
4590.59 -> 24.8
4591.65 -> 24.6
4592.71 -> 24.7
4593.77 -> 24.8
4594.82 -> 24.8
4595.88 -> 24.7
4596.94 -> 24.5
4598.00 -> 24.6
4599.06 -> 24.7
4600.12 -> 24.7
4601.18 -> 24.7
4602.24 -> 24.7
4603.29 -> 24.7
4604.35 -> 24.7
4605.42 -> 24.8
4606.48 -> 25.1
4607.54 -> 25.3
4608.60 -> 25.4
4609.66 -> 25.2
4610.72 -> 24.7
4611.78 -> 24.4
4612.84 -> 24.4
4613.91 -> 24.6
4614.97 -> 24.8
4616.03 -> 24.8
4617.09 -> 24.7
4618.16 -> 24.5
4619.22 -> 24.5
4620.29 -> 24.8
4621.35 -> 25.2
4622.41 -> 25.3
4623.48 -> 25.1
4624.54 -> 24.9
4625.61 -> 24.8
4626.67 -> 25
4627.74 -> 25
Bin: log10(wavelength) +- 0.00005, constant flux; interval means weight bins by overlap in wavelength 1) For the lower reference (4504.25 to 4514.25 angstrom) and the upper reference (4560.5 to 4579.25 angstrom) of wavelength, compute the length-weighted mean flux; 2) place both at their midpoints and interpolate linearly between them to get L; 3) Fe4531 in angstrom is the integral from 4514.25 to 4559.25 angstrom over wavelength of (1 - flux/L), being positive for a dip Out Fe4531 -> 2.4 angstrom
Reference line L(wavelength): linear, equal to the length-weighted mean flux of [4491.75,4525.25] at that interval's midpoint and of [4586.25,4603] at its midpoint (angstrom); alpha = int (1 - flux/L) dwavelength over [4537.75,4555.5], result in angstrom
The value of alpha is 0.7 angstrom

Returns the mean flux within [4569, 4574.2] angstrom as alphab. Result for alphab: 24.5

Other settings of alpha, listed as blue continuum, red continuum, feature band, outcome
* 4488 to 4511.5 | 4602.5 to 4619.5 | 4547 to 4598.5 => 0.7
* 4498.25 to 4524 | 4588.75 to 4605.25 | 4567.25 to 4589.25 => 0.2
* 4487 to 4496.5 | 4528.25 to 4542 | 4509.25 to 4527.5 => -0.6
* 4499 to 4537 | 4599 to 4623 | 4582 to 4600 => 0.2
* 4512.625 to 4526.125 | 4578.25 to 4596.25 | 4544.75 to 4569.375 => 0.3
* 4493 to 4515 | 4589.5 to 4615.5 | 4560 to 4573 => 0.1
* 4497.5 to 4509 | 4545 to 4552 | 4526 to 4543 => 0.3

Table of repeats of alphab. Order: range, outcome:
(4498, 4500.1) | 24.8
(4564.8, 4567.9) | 24.5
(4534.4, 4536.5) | 22.8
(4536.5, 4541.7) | 24.4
